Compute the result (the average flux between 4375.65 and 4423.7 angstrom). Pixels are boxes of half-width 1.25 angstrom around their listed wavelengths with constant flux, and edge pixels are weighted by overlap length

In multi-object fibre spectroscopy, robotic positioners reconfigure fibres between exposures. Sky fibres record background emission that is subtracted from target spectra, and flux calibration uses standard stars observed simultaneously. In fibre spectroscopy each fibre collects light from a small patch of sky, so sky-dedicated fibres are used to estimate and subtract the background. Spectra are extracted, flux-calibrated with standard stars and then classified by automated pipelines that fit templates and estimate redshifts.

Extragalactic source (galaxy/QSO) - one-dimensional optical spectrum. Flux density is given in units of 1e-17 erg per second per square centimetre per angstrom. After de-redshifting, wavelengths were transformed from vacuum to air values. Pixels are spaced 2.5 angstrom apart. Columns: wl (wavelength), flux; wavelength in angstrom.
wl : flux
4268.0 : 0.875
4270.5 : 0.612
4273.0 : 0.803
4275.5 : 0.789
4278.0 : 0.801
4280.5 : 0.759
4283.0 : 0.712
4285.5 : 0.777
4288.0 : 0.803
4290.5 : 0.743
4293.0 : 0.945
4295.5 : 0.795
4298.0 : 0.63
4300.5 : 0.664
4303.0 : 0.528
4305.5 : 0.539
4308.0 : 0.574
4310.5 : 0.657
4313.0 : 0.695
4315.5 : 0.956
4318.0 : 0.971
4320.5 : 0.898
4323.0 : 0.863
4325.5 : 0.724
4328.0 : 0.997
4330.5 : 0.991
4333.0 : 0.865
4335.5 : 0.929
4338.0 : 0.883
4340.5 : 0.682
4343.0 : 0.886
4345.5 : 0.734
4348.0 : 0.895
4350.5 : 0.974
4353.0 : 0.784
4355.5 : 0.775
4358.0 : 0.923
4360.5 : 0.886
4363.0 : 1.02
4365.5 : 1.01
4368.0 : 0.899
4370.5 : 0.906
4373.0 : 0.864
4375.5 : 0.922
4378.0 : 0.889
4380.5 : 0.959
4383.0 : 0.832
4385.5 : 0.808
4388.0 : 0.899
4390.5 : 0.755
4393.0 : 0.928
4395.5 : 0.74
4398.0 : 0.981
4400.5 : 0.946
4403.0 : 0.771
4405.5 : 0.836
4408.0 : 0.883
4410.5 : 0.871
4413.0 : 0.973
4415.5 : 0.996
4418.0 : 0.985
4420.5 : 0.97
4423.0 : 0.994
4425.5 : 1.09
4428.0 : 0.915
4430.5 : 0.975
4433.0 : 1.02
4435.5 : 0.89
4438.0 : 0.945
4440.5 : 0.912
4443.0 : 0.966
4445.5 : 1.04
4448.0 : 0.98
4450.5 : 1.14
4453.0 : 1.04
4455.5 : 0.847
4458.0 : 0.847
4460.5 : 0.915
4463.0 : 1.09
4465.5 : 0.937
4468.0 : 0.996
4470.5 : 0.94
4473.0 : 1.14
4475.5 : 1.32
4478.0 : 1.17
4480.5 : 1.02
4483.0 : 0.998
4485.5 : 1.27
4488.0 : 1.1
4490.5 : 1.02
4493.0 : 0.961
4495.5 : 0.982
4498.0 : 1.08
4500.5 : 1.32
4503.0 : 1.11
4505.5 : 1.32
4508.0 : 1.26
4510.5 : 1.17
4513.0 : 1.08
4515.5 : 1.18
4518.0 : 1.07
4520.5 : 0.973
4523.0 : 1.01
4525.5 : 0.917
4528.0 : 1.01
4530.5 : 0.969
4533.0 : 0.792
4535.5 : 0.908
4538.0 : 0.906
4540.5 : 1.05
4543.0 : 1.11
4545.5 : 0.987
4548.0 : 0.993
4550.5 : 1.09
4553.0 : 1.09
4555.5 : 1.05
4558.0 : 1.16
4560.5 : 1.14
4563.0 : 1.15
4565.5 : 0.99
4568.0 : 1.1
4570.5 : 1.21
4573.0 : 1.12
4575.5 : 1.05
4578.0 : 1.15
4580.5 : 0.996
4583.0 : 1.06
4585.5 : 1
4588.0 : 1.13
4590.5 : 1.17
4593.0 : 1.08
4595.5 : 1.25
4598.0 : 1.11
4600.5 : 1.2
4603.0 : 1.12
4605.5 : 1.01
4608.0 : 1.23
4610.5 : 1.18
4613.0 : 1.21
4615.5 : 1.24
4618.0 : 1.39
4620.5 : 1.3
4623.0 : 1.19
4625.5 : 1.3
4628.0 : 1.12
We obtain 0.895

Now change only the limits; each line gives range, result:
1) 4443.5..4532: 1.06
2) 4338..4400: 0.874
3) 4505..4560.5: 1.05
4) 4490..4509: 1.13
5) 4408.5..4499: 1.01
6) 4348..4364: 0.892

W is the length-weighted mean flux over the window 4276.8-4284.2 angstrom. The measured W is 0.757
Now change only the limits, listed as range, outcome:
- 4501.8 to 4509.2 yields 1.23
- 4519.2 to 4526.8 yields 0.968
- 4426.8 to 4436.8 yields 0.95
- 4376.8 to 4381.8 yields 0.923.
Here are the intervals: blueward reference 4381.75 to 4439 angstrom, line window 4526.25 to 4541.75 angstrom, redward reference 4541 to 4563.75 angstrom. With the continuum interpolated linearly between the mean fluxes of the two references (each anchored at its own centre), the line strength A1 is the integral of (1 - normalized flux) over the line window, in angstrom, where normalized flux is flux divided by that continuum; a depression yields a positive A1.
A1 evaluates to 1.8 angstrom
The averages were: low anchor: 0.913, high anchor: 1.08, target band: 0.938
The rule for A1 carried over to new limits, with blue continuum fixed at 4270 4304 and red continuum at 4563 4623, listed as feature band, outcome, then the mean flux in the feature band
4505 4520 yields -1.8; 1.16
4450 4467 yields 0.0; 0.967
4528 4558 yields 2.1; 1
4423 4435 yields -0.8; 0.993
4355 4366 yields -1.1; 0.927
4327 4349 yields -1.7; 0.872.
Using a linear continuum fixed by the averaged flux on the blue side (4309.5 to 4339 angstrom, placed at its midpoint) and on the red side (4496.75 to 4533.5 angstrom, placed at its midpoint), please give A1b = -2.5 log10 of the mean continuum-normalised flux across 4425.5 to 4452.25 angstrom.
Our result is 0.02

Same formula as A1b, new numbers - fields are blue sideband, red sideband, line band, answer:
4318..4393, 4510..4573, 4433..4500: -0.05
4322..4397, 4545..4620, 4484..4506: -0.10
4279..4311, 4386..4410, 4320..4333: -0.19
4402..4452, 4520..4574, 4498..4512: -0.21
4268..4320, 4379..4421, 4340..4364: -0.05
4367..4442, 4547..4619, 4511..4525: -0.01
